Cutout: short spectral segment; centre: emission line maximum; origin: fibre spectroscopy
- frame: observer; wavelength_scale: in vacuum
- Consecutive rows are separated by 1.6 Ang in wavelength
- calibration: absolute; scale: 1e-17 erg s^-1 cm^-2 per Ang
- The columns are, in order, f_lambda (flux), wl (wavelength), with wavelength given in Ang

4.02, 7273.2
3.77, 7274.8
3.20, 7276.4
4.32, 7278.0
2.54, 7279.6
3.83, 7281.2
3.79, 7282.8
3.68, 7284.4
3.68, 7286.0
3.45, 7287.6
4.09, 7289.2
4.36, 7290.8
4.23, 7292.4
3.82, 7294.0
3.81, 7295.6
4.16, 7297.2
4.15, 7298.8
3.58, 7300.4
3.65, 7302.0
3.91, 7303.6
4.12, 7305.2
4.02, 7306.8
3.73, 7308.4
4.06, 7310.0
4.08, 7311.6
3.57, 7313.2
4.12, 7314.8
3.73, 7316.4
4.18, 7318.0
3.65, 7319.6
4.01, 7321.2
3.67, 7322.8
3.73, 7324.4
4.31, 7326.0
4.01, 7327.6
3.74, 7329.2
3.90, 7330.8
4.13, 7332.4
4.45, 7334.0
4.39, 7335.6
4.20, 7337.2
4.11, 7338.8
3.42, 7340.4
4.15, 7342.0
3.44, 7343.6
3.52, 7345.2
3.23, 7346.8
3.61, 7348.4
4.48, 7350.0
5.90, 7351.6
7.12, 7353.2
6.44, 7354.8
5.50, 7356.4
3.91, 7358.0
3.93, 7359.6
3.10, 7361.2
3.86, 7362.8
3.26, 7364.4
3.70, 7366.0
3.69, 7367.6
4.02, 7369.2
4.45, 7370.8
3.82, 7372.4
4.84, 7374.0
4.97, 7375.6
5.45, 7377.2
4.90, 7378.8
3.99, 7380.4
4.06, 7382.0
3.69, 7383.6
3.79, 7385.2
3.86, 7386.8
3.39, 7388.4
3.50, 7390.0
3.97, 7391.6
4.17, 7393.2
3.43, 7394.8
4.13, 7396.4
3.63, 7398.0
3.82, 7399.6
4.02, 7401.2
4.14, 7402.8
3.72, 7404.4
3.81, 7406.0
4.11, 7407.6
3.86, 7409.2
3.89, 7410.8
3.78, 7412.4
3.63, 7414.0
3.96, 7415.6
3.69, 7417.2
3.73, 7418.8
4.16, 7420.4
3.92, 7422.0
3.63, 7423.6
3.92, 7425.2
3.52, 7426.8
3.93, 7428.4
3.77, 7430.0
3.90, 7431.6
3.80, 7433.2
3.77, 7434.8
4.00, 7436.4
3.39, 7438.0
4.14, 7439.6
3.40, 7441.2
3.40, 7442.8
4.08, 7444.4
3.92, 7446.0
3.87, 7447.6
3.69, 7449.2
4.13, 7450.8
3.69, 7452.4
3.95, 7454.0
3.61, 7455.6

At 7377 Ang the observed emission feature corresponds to [N II]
